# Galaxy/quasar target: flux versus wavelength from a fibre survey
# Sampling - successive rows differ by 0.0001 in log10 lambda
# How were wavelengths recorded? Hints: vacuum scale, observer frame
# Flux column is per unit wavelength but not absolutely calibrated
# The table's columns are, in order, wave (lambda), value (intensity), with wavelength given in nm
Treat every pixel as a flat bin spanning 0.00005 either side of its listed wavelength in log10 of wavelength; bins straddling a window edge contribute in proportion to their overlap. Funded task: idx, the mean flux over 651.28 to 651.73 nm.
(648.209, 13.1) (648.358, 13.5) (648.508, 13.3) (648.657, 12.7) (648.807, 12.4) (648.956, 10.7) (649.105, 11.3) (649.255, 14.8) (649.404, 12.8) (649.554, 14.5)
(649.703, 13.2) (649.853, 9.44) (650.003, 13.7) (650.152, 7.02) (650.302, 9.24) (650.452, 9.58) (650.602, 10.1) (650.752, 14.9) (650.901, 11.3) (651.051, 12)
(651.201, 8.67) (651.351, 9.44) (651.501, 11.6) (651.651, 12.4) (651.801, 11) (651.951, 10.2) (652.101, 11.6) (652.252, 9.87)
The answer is 11.2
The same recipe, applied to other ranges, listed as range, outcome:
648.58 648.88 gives 12.5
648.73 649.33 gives 12.3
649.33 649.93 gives 12.5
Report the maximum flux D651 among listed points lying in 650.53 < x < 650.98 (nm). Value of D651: 14.9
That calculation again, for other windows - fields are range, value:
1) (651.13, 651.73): 12.4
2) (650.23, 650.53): 9.58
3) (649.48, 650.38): 14.5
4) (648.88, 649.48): 14.8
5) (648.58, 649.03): 12.7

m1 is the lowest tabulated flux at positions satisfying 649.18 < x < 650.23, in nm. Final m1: 7.02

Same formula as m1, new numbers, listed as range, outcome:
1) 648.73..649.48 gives 10.7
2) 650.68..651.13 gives 11.3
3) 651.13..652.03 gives 8.67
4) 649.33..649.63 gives 12.8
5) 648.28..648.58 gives 13.3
